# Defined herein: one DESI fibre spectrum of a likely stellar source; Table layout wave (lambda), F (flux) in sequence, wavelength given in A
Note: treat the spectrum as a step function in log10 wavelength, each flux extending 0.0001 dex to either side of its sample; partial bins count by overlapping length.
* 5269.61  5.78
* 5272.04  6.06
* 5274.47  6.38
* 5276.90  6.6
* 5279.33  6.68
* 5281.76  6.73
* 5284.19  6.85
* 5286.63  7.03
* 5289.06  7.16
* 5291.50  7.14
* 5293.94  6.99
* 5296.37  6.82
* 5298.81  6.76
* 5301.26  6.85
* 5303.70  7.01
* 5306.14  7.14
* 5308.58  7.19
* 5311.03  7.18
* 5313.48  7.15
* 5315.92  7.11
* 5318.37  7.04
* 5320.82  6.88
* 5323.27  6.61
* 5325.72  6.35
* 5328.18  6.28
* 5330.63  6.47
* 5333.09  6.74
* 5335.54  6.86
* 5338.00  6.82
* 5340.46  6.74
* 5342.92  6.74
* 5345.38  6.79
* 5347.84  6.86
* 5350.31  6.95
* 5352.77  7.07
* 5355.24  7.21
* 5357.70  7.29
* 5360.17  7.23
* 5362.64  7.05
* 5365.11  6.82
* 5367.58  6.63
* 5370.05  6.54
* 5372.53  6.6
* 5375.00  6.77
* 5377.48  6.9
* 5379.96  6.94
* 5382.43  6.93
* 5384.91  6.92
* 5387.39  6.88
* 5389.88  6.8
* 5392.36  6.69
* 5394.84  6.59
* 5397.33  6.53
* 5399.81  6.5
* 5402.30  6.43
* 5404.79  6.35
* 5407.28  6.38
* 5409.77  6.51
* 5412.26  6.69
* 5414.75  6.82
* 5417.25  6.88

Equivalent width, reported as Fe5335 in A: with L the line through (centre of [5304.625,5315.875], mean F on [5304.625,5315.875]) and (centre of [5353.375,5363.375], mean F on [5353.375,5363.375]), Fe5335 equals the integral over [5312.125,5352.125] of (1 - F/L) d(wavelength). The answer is 2.20 A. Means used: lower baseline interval 7.16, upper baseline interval 7.19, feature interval 6.78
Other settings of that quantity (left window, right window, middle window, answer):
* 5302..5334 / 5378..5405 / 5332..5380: -0.7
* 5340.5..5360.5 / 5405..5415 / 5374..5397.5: -0.3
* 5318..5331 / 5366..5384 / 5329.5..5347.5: -0.3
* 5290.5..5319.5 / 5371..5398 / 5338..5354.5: 0.1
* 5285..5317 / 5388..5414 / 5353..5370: -0.6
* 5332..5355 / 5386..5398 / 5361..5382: -0.1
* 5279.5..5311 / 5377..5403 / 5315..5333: 0.6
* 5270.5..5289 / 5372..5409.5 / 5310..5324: -0.7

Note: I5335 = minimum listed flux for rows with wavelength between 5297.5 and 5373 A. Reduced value 6.28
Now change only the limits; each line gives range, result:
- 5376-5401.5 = 6.5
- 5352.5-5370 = 6.63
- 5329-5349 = 6.47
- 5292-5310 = 6.76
